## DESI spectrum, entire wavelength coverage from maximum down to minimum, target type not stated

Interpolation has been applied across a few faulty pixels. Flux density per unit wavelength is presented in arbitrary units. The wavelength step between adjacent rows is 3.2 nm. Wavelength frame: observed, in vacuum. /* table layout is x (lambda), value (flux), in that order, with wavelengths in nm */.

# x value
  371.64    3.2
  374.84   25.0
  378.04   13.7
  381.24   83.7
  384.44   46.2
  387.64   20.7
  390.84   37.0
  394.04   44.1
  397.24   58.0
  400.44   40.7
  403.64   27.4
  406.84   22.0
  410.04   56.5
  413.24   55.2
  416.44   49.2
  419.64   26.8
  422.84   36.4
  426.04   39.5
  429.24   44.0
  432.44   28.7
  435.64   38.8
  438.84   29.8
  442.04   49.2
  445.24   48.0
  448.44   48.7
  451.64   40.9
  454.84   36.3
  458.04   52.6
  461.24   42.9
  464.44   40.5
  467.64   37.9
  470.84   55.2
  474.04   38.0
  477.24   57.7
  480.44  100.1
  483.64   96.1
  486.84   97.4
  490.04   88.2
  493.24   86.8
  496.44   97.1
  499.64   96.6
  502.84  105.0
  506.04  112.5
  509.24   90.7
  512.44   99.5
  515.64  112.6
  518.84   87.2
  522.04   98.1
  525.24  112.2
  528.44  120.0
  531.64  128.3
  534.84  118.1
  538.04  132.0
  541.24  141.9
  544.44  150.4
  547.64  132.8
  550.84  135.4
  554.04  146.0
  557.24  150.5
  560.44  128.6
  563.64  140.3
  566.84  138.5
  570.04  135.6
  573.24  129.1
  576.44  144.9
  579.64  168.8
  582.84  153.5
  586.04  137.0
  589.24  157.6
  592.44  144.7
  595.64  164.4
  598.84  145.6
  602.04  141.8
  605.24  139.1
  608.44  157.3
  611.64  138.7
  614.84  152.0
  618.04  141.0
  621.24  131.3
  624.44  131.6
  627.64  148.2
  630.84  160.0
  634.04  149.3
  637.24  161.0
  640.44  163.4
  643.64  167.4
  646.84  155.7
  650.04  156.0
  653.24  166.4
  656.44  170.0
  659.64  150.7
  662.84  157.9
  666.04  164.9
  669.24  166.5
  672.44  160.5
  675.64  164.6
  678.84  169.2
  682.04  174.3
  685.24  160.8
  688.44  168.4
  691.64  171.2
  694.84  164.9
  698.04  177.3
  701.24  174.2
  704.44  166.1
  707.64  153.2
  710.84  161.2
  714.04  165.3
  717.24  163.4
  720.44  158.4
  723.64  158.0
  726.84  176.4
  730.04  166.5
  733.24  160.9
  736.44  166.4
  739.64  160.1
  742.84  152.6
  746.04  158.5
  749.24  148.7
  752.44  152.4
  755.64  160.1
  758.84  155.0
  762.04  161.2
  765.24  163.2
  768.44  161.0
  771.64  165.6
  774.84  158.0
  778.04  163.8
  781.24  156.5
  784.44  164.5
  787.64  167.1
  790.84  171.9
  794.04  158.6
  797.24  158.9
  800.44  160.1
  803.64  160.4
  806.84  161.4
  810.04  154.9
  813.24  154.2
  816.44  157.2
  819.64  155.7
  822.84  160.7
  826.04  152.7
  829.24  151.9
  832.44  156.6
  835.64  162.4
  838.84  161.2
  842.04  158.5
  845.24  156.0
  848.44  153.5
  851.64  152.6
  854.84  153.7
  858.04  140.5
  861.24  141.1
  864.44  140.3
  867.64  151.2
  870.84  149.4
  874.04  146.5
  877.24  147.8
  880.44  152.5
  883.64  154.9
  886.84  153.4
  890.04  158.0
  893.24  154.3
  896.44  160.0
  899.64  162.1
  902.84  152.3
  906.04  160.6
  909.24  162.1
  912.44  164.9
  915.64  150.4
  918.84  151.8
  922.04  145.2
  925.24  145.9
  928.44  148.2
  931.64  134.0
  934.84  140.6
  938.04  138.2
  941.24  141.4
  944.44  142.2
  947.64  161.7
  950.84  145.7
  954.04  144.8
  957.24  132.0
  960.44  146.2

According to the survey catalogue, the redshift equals 0.20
